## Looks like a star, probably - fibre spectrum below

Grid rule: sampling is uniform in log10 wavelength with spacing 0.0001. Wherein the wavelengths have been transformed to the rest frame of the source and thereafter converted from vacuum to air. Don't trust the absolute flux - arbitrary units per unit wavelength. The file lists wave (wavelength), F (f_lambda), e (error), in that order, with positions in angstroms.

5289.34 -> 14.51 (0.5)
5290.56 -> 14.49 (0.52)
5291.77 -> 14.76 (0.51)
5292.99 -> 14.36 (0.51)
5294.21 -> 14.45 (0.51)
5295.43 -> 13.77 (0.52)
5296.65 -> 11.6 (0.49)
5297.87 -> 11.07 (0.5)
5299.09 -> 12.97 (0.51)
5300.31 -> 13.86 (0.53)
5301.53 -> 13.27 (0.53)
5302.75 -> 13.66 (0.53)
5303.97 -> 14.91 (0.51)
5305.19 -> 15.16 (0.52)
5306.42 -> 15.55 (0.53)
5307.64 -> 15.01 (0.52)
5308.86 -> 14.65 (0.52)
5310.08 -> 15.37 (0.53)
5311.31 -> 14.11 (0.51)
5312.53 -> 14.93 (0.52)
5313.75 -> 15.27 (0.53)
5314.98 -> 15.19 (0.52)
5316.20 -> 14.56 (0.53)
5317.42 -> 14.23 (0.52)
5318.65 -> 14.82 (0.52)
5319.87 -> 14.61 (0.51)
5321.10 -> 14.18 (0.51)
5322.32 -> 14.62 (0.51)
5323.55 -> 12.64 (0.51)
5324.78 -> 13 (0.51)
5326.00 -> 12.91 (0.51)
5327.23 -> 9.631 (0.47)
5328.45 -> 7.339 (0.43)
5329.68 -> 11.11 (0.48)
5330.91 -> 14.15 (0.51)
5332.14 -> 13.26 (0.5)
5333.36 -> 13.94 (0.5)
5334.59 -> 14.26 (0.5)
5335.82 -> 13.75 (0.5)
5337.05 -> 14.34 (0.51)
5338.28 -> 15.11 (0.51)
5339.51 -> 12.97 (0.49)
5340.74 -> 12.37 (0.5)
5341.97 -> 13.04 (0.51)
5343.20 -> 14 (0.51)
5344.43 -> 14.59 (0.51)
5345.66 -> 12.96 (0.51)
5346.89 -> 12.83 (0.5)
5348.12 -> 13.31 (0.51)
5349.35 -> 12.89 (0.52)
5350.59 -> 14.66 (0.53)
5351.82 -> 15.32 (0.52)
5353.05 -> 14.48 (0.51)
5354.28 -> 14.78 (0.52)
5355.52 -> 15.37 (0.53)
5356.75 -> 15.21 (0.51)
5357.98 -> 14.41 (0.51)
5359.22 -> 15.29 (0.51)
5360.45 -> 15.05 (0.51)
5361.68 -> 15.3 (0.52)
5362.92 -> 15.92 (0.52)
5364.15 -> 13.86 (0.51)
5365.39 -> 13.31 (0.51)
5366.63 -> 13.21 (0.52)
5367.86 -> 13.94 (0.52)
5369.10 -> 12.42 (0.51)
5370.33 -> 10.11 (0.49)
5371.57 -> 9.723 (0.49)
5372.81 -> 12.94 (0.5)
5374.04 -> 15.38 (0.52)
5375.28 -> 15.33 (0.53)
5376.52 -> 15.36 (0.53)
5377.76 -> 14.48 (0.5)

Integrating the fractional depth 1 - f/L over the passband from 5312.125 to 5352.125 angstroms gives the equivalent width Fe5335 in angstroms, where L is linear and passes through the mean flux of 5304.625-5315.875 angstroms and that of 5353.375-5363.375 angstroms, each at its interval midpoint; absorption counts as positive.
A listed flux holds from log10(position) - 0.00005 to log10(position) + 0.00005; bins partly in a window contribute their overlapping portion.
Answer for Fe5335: 4.1 angstroms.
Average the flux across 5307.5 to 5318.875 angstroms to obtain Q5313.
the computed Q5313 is 14.8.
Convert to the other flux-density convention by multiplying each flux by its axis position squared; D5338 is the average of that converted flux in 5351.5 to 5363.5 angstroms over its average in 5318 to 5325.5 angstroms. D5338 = 1.1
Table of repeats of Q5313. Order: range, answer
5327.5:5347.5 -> 13.1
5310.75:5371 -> 13.7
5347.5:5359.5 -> 14.5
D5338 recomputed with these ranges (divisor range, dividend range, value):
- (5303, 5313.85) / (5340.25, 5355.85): 0.94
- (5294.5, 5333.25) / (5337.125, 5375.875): 1.04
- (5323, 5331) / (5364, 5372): 1.10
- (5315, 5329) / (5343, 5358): 1.10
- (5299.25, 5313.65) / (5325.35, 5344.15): 0.89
